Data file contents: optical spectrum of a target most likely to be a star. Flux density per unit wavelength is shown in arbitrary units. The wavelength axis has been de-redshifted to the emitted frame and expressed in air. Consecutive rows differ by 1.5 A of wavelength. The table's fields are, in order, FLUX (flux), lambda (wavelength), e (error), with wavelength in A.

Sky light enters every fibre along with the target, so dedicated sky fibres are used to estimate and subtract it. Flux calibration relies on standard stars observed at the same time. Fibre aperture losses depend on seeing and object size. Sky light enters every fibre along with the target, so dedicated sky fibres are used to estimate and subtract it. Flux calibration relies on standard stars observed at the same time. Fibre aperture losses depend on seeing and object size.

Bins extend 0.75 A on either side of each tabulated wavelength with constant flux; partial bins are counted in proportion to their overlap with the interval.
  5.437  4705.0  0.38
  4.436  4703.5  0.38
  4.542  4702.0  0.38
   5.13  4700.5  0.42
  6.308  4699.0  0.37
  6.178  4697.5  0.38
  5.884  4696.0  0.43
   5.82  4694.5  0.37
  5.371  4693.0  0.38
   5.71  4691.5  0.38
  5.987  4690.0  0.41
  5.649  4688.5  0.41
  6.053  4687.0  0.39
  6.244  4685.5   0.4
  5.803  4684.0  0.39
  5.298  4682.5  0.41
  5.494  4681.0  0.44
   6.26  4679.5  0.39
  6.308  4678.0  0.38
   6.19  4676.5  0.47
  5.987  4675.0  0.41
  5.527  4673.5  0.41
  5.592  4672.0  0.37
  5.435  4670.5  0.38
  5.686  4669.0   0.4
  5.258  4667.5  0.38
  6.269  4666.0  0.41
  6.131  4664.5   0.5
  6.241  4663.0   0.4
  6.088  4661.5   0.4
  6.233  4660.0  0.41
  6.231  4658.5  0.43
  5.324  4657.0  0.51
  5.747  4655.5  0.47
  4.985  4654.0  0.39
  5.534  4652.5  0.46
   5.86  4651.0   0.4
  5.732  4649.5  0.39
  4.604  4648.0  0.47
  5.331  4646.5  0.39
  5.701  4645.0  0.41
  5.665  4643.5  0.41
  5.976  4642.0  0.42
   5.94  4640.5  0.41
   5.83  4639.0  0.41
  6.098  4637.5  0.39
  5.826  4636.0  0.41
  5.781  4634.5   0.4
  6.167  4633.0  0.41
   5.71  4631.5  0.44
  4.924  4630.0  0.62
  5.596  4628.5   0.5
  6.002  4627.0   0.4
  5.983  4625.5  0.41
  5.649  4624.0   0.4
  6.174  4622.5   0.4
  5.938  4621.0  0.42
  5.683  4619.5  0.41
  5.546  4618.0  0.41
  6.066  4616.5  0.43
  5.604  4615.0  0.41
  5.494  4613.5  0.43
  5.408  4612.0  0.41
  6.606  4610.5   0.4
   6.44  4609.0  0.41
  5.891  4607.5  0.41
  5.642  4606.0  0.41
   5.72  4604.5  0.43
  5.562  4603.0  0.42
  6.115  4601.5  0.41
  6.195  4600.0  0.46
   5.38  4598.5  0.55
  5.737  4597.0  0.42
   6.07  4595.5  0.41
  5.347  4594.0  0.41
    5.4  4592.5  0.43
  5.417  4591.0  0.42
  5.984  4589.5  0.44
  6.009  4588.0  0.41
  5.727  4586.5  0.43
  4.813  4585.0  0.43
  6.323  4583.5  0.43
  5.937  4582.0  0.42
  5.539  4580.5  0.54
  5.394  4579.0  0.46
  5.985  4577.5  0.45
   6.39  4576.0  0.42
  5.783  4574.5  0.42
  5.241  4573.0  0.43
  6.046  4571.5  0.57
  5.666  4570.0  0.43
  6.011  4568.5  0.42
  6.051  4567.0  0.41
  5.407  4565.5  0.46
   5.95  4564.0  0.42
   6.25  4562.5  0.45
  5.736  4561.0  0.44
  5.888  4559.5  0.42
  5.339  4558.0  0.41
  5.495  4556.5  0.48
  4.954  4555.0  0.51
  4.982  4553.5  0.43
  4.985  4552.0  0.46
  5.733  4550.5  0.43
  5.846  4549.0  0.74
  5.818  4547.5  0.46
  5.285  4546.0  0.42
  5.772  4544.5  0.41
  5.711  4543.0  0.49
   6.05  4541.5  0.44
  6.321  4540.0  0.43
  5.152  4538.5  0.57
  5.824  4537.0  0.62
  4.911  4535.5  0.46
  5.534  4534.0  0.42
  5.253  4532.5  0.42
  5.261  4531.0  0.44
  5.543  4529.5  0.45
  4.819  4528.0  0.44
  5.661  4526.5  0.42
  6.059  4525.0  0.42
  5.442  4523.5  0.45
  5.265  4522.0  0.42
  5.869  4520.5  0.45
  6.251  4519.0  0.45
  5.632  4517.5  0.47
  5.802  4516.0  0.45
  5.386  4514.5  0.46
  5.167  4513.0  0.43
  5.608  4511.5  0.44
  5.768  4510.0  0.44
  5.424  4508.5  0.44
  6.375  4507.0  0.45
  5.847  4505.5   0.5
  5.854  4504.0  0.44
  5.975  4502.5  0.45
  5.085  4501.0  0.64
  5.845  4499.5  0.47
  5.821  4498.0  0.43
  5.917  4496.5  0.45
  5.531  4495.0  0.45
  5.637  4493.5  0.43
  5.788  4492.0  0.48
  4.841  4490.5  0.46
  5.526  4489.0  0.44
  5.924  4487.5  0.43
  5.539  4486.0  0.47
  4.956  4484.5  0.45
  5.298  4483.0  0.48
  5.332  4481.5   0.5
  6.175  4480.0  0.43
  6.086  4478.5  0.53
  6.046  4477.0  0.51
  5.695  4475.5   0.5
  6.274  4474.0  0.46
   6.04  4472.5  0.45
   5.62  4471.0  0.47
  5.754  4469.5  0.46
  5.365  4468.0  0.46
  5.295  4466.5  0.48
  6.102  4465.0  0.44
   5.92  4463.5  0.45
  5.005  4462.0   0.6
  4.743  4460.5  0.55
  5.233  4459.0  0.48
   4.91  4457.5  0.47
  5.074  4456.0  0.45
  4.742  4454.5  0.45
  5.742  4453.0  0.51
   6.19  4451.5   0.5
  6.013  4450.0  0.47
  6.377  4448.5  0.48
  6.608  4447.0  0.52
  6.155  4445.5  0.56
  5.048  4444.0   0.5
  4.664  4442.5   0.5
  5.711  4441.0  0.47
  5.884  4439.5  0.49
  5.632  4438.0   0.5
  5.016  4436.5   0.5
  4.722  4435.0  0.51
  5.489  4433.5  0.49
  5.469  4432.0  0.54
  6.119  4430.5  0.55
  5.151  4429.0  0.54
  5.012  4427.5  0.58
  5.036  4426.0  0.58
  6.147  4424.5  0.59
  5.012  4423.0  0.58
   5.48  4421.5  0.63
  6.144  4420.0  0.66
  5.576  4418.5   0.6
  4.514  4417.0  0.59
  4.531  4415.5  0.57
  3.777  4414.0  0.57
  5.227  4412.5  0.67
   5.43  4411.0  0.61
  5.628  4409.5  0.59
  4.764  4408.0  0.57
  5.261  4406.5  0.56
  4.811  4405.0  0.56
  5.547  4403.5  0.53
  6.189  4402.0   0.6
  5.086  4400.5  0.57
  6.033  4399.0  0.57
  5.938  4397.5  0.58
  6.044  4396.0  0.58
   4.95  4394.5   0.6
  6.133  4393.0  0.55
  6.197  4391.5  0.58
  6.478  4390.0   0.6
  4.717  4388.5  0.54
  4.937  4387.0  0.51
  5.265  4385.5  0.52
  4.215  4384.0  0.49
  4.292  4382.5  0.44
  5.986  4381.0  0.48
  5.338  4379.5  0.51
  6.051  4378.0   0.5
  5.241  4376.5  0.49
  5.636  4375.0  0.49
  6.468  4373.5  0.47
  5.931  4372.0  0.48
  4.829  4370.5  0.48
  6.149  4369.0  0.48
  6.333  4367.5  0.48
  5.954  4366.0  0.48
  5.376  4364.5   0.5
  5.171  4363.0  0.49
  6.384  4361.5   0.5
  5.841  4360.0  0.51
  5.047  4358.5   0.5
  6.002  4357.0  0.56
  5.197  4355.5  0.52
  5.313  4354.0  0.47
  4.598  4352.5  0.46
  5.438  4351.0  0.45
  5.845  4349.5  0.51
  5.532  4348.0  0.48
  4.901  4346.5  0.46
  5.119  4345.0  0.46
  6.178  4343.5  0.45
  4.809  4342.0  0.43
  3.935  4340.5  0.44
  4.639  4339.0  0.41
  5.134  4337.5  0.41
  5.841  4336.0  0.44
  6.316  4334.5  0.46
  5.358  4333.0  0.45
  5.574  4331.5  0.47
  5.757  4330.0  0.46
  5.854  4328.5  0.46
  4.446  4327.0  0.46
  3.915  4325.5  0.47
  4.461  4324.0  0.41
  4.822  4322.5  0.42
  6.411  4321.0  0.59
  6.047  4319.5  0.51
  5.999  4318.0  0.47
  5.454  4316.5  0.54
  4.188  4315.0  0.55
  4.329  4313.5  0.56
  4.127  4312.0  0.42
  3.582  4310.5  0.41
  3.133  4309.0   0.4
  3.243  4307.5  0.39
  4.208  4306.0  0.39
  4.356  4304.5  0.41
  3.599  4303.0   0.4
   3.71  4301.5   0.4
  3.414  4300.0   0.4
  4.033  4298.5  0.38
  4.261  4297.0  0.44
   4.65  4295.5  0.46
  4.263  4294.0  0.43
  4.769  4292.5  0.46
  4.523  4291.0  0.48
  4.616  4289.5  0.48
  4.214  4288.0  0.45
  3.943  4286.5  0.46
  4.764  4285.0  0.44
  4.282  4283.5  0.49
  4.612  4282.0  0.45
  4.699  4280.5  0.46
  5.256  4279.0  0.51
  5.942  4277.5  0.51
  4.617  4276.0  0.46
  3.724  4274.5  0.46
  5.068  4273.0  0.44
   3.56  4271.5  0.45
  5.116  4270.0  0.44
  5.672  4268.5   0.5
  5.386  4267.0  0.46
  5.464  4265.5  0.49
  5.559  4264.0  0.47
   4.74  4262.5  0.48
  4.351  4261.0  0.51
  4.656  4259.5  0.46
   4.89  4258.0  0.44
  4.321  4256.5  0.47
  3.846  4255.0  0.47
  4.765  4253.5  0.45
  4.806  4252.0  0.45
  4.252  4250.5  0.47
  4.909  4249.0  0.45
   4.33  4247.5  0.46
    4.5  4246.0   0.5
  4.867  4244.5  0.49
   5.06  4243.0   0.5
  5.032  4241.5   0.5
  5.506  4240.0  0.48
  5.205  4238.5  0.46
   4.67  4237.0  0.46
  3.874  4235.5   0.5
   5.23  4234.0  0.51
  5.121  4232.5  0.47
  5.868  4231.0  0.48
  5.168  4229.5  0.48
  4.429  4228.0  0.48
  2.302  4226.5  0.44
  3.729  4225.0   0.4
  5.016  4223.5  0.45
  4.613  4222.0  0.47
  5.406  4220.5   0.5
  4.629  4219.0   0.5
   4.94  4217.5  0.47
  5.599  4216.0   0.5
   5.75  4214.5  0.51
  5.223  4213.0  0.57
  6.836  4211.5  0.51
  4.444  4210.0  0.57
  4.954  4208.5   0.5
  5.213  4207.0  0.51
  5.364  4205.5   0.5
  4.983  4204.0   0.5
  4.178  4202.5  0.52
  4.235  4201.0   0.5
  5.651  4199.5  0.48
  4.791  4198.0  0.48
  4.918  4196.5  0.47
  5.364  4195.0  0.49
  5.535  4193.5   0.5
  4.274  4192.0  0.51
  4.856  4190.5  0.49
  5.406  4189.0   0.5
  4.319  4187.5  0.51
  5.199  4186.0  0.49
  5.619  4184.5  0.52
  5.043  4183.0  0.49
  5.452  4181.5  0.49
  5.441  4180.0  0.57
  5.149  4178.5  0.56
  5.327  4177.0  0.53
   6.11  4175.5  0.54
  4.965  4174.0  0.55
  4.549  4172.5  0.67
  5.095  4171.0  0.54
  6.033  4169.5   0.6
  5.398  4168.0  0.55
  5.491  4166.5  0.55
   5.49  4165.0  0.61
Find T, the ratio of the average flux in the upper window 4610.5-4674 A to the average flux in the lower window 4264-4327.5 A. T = 1.26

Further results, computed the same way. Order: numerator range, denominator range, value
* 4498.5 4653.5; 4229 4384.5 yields 1.15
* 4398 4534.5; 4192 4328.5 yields 1.17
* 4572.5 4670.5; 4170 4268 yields 1.16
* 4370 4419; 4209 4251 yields 1.10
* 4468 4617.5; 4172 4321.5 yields 1.19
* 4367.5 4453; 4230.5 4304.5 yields 1.18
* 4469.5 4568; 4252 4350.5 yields 1.19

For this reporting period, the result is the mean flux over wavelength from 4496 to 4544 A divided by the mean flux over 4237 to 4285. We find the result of 1.17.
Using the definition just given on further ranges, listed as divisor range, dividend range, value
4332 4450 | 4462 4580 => 1.04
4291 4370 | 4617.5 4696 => 1.16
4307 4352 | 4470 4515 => 1.13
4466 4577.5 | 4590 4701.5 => 1.02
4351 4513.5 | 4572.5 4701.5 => 1.05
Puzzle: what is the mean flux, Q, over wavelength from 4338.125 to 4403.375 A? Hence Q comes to 5.48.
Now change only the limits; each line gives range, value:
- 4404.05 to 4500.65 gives 5.47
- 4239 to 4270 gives 4.86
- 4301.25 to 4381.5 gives 5.18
